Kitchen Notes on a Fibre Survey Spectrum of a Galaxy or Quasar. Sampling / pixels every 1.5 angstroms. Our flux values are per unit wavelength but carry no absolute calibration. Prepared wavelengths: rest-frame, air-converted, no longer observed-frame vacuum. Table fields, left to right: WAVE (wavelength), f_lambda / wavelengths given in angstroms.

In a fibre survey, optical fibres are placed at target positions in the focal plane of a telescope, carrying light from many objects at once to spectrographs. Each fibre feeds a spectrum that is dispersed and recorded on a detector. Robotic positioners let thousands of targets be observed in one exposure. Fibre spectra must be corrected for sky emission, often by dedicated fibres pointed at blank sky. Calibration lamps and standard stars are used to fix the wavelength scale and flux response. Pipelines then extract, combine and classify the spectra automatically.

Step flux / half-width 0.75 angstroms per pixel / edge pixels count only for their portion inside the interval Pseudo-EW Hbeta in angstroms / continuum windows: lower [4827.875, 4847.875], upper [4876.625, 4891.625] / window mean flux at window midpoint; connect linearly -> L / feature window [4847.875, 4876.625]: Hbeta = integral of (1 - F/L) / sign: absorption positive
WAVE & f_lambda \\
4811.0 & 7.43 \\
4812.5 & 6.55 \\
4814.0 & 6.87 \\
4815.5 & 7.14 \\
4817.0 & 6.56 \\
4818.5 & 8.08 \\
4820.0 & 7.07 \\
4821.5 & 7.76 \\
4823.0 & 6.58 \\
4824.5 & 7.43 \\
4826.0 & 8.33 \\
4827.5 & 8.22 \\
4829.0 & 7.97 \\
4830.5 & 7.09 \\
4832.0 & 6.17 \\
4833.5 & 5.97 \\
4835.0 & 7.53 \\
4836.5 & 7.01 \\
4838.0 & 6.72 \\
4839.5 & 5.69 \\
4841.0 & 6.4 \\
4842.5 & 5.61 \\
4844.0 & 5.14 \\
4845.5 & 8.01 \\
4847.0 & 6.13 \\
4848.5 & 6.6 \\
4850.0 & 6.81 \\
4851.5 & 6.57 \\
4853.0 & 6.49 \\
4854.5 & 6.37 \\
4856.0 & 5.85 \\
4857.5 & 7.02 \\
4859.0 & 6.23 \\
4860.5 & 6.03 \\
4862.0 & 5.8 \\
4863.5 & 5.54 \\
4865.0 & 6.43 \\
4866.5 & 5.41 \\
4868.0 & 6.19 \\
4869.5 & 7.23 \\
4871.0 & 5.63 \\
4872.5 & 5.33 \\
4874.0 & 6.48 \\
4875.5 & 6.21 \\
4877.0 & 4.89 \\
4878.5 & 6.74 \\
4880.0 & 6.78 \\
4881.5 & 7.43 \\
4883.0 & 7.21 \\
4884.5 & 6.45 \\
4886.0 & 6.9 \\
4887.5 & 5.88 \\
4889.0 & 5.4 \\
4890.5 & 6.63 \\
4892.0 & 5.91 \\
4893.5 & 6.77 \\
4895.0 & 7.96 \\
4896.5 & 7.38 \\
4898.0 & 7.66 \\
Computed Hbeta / 1.4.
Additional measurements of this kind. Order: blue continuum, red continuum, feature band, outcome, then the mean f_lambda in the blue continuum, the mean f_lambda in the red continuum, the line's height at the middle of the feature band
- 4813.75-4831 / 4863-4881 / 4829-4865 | 1.91 angstroms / 7.45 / 6.1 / 6.78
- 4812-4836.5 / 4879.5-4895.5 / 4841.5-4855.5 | 1.17 angstroms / 7.21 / 6.64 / 6.99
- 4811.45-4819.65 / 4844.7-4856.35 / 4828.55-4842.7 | 0.38 angstroms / 7.06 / 6.62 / 6.81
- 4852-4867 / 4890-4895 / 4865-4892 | 0.67 angstroms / 6.14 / 6.66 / 6.44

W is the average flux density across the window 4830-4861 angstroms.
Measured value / 6.45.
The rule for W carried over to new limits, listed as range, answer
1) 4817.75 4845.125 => 6.95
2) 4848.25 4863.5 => 6.33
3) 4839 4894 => 6.28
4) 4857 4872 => 6.12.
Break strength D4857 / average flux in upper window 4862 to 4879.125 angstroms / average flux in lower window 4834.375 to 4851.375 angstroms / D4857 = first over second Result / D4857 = 0.92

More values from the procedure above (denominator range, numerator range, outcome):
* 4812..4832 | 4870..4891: 0.86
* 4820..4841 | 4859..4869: 0.84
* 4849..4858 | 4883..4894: 0.97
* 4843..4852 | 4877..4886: 1.04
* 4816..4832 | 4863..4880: 0.81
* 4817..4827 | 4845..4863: 0.86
